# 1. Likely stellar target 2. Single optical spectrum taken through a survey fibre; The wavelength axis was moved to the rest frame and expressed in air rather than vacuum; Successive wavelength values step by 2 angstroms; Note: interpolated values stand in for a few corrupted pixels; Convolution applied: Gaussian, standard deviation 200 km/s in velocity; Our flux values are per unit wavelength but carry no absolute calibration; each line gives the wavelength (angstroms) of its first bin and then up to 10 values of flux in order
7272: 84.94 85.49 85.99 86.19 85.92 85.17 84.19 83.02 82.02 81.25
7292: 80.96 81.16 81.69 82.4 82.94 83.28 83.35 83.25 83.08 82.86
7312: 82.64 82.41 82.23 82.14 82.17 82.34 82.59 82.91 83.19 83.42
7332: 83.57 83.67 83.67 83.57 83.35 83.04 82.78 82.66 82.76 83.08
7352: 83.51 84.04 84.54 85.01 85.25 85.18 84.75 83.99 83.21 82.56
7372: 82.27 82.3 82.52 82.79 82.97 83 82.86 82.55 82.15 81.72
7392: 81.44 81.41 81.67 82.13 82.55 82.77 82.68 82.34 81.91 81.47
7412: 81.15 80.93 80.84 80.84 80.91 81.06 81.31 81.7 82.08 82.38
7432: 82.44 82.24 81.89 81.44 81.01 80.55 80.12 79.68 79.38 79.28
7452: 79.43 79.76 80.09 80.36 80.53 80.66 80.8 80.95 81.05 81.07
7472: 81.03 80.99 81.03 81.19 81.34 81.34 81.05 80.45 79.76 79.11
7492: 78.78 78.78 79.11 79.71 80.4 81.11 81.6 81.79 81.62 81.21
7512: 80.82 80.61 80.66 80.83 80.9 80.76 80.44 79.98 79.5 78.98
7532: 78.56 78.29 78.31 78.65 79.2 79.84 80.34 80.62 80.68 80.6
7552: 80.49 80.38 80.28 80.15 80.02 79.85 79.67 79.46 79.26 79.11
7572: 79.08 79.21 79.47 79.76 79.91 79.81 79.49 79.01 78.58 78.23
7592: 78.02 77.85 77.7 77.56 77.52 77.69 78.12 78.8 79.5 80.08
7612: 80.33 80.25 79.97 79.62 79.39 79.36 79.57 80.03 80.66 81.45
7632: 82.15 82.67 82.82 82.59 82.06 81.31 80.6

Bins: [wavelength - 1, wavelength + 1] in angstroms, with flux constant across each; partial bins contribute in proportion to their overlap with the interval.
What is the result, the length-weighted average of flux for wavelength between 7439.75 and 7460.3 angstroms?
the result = 80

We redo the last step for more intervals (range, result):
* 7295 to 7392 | 83.1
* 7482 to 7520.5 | 80.5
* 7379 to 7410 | 82.3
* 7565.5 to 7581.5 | 79.4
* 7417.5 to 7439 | 81.7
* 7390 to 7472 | 81.2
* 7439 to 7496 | 80.3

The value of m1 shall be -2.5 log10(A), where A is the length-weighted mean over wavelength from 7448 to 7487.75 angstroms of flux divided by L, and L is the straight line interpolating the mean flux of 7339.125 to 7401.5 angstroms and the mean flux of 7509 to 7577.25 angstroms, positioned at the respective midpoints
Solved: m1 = 0.01 mag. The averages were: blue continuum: 83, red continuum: 79.9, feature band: 80.6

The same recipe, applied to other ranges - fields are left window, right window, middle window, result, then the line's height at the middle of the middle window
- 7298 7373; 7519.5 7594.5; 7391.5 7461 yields 0.01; 81.7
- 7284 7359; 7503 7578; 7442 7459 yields 0.02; 81.2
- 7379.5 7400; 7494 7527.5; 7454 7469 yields 0.01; 81.3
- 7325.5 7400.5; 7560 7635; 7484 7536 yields 0.01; 80.8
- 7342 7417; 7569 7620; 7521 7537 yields 0.01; 80.1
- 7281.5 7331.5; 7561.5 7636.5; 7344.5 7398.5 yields -0.01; 81.9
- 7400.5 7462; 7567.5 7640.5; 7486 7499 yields 0.02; 80.6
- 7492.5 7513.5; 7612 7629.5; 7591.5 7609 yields 0.03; 80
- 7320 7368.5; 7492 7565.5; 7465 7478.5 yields 0.00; 81.2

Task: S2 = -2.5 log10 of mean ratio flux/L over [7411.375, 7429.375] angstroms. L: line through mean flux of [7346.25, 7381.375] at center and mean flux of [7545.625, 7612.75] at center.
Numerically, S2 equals 0.016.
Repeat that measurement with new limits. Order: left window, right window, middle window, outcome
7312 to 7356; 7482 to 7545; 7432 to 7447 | 0.003 mag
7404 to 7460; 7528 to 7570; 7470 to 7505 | -0.001 mag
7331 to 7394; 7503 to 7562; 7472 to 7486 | 0.001 mag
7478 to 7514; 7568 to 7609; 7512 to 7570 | -0.004 mag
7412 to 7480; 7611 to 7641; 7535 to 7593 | 0.018 mag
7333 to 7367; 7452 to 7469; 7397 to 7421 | 0.004 mag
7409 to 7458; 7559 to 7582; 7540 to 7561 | -0.007 mag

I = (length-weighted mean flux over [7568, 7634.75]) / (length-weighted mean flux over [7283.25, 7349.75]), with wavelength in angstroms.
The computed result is 0.96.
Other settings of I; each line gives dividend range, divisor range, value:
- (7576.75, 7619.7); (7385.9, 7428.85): 0.97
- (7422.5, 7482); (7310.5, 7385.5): 0.97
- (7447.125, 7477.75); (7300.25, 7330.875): 0.97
